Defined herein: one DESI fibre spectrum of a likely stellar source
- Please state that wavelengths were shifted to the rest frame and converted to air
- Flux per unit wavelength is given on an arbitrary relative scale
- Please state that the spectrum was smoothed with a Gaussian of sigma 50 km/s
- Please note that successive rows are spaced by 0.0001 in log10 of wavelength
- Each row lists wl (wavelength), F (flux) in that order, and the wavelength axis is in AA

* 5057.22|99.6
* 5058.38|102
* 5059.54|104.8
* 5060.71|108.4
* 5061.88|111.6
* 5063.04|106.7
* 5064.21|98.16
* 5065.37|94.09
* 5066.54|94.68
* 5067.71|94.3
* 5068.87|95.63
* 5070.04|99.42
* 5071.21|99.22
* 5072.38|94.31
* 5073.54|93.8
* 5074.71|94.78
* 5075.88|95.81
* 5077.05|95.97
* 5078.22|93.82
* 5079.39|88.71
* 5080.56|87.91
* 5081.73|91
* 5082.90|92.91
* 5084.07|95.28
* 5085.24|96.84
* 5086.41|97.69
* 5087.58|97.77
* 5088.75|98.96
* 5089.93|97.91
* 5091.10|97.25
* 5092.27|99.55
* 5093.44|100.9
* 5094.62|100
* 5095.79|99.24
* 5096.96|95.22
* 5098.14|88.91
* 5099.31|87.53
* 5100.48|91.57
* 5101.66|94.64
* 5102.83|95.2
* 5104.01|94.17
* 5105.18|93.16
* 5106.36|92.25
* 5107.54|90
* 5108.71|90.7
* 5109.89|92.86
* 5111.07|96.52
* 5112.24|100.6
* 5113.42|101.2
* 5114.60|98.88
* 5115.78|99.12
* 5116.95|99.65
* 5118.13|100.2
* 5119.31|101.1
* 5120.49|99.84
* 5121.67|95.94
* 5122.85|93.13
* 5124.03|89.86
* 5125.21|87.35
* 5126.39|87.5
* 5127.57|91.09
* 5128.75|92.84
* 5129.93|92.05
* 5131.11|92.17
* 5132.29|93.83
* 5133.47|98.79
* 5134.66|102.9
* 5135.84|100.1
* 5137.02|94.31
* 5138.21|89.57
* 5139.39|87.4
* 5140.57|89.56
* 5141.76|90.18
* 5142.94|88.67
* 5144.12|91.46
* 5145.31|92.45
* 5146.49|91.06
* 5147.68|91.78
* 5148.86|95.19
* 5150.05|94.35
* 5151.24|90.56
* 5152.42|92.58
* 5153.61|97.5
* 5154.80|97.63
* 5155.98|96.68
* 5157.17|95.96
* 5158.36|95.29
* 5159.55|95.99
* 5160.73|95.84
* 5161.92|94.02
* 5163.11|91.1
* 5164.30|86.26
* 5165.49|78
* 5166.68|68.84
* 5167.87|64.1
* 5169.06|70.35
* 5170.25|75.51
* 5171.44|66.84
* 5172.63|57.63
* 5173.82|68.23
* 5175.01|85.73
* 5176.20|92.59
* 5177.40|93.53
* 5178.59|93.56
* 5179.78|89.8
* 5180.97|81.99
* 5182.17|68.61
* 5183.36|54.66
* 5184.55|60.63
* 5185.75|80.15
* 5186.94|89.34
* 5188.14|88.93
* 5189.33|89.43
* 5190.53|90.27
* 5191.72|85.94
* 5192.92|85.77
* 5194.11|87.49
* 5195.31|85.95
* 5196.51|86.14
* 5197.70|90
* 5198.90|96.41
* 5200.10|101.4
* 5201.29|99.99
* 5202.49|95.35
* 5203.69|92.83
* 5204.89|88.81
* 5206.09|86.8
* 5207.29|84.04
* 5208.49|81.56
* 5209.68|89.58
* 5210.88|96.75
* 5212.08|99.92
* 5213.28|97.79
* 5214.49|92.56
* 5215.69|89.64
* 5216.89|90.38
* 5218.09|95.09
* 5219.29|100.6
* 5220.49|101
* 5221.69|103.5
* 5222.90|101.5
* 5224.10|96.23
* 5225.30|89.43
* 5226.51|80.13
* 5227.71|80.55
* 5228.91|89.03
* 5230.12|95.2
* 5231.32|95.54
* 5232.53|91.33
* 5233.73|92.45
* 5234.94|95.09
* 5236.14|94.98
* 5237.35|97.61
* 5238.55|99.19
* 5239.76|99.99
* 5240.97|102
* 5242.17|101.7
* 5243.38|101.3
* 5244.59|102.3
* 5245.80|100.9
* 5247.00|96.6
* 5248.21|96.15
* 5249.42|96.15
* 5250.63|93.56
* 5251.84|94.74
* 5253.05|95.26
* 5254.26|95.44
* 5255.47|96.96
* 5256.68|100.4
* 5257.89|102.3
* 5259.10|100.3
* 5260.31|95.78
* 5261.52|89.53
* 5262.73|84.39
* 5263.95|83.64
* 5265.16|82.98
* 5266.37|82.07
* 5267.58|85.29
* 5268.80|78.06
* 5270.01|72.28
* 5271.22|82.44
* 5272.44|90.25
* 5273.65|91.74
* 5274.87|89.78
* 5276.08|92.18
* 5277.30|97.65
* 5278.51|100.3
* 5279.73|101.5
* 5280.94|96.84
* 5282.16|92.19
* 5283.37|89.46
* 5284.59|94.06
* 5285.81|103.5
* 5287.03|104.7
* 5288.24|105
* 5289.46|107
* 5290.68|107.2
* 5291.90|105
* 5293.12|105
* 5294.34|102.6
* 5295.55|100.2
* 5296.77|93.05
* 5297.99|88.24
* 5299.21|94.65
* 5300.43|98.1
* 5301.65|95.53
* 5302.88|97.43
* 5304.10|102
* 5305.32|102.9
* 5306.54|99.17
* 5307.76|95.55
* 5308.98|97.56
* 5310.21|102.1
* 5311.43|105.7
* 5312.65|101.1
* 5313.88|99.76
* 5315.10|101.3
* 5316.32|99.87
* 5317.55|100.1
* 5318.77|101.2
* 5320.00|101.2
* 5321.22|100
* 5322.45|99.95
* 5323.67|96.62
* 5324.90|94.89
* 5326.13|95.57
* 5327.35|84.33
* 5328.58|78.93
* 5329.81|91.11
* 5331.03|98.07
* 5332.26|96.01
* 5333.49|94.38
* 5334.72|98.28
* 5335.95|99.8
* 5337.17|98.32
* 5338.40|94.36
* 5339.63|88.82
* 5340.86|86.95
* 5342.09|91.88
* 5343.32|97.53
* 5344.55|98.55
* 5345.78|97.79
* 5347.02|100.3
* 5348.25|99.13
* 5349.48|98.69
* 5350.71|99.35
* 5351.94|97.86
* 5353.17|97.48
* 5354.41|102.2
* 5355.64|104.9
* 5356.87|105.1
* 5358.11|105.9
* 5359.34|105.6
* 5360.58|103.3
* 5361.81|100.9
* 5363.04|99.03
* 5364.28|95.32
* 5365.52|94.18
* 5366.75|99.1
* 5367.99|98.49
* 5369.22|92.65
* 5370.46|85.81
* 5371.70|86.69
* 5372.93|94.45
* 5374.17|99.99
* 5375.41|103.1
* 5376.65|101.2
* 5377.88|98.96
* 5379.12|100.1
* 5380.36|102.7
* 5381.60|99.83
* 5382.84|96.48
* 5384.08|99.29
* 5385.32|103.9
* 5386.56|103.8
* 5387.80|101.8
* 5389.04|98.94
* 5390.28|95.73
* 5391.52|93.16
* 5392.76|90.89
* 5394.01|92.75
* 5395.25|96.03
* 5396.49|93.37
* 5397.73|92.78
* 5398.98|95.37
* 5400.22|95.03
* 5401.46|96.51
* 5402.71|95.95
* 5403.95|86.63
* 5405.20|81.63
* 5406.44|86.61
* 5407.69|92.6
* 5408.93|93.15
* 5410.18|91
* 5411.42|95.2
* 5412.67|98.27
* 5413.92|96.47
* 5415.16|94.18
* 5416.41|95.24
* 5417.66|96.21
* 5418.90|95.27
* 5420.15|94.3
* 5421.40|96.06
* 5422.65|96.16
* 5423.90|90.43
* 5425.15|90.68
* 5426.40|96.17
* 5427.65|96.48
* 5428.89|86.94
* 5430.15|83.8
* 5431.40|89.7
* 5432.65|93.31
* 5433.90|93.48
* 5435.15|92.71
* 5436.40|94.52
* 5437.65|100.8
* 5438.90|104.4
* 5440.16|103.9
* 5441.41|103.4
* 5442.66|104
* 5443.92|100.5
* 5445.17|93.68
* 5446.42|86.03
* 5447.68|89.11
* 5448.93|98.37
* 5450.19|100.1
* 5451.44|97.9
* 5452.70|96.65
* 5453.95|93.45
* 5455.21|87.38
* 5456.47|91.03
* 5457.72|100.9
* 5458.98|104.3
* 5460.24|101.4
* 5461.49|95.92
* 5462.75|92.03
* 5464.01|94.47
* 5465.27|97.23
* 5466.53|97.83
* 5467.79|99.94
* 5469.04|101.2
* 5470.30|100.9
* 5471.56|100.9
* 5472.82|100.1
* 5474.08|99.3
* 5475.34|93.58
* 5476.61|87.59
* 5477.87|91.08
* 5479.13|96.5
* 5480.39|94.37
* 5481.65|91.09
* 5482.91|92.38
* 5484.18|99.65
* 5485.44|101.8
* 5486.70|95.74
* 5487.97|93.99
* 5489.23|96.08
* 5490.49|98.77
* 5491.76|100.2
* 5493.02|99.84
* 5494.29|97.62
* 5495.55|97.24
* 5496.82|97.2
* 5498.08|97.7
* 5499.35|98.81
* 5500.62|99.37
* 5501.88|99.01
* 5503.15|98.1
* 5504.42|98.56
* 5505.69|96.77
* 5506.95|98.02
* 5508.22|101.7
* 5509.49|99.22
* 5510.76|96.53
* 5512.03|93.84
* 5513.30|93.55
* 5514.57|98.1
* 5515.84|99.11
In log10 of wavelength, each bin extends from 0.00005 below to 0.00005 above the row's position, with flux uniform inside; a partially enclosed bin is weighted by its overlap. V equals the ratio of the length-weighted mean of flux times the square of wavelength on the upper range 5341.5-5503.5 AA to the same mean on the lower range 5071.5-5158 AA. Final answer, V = 1.1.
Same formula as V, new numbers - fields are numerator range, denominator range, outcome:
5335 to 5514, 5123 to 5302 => 1.14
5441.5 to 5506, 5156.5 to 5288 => 1.18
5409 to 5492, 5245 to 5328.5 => 1.06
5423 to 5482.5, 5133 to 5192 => 1.24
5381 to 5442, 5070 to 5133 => 1.12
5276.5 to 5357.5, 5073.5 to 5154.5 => 1.12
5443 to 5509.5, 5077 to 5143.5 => 1.18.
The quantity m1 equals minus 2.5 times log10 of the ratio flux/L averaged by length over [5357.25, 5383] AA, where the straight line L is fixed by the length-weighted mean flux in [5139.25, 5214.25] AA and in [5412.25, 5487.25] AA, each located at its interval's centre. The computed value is -0.057 mag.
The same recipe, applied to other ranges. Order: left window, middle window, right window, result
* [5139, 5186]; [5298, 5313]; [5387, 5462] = -0.098 mag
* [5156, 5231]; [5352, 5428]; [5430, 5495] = -0.027 mag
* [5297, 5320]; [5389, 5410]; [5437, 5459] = 0.061 mag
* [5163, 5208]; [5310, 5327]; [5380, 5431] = -0.112 mag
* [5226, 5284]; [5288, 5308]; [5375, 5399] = -0.058 mag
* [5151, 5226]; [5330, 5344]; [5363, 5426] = -0.019 mag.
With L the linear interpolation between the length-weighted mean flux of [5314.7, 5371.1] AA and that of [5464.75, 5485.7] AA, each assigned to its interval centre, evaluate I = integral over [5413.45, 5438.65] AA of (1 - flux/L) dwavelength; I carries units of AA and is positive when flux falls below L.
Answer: 0.8 AA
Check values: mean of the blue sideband 97.2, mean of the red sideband 96.7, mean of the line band 93.8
